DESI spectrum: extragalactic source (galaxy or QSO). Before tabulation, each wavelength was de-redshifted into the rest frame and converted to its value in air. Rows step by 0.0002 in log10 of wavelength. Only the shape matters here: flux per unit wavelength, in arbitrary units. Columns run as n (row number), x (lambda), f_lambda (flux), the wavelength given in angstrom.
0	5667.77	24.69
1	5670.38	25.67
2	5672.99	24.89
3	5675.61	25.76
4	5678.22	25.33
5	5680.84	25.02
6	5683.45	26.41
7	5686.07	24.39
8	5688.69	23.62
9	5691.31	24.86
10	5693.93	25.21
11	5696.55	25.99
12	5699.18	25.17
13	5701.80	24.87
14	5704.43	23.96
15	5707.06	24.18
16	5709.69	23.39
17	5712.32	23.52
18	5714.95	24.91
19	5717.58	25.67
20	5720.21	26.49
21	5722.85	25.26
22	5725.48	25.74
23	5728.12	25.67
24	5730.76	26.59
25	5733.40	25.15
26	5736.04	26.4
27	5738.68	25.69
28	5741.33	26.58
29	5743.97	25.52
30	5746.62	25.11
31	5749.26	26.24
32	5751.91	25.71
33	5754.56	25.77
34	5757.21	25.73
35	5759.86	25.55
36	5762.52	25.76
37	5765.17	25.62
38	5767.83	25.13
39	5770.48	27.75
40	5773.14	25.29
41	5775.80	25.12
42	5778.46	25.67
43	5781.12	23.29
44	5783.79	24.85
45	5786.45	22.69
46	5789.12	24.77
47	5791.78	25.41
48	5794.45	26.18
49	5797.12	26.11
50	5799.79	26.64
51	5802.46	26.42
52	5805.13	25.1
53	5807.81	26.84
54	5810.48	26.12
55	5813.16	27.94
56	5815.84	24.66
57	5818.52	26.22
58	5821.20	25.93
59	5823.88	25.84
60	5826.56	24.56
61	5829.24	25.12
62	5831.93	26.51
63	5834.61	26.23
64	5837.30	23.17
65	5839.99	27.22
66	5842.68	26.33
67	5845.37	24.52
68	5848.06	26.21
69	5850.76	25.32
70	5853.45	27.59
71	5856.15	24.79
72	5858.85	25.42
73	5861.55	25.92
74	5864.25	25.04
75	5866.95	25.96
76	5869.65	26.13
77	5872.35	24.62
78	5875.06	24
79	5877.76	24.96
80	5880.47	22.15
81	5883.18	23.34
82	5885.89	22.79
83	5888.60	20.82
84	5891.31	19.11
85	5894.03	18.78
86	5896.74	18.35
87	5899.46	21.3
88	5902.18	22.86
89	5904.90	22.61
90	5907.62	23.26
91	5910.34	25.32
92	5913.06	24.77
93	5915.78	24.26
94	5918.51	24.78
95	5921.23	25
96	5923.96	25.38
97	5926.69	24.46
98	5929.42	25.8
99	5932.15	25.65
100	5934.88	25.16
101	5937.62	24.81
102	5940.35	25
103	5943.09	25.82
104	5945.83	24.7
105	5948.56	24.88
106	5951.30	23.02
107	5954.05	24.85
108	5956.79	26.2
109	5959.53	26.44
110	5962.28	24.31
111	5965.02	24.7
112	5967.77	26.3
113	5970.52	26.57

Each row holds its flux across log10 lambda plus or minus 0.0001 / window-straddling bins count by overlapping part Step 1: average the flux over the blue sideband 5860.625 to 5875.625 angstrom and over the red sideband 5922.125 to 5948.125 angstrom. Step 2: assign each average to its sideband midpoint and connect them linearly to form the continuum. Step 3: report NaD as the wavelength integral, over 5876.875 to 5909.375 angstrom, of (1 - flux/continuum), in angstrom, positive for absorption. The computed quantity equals 4.6 angstrom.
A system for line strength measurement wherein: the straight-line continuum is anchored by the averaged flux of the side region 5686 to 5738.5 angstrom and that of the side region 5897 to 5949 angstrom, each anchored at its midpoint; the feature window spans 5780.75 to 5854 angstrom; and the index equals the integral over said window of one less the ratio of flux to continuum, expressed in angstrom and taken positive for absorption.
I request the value -2.7 angstrom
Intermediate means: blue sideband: 25.1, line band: 25.6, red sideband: 24.4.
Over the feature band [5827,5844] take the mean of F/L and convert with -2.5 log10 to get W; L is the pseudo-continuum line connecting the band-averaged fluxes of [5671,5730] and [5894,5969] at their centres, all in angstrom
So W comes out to -0.05 mag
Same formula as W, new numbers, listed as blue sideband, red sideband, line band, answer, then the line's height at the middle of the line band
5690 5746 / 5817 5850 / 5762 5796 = 0.01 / 25.5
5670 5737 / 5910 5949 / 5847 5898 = 0.06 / 25.1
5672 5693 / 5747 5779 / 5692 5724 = 0.02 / 25.3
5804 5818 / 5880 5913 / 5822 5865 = -0.05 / 24.5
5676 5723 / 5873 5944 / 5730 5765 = -0.05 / 24.6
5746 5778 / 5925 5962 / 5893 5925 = 0.10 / 25.2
